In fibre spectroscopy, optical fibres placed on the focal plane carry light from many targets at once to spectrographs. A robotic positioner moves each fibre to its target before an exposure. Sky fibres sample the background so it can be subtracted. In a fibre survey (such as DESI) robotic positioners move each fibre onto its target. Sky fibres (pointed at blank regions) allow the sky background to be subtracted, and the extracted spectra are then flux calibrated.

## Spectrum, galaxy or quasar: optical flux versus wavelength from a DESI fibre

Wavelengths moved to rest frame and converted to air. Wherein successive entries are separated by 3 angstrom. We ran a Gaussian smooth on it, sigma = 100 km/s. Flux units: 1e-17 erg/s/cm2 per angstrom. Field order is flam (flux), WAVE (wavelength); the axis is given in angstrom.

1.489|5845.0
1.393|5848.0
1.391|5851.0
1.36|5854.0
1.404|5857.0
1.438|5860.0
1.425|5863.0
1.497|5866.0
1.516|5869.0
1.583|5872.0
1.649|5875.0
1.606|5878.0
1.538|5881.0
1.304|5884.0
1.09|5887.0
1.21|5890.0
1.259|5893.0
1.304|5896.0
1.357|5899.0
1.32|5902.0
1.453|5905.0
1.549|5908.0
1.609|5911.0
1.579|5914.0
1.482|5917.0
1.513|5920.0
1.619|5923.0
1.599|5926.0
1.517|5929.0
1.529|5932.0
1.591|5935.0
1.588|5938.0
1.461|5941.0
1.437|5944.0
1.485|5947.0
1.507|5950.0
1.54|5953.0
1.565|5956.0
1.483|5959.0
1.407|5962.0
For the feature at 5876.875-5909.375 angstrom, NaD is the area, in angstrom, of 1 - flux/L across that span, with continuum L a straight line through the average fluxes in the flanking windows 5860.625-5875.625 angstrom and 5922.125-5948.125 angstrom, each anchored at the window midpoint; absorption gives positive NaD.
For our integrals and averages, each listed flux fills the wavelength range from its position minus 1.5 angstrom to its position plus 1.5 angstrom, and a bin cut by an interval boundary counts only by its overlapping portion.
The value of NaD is 3.6 angstrom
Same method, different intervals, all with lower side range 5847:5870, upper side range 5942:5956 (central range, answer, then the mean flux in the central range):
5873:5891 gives 0.4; 1.41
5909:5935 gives -1.4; 1.56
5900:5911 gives 0.0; 1.46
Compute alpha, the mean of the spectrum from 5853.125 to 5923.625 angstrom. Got 1.44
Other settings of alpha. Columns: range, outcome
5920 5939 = 1.57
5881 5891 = 1.25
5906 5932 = 1.55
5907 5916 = 1.58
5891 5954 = 1.49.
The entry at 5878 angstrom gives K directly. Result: 1.606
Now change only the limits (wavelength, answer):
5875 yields 1.649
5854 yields 1.36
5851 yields 1.391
